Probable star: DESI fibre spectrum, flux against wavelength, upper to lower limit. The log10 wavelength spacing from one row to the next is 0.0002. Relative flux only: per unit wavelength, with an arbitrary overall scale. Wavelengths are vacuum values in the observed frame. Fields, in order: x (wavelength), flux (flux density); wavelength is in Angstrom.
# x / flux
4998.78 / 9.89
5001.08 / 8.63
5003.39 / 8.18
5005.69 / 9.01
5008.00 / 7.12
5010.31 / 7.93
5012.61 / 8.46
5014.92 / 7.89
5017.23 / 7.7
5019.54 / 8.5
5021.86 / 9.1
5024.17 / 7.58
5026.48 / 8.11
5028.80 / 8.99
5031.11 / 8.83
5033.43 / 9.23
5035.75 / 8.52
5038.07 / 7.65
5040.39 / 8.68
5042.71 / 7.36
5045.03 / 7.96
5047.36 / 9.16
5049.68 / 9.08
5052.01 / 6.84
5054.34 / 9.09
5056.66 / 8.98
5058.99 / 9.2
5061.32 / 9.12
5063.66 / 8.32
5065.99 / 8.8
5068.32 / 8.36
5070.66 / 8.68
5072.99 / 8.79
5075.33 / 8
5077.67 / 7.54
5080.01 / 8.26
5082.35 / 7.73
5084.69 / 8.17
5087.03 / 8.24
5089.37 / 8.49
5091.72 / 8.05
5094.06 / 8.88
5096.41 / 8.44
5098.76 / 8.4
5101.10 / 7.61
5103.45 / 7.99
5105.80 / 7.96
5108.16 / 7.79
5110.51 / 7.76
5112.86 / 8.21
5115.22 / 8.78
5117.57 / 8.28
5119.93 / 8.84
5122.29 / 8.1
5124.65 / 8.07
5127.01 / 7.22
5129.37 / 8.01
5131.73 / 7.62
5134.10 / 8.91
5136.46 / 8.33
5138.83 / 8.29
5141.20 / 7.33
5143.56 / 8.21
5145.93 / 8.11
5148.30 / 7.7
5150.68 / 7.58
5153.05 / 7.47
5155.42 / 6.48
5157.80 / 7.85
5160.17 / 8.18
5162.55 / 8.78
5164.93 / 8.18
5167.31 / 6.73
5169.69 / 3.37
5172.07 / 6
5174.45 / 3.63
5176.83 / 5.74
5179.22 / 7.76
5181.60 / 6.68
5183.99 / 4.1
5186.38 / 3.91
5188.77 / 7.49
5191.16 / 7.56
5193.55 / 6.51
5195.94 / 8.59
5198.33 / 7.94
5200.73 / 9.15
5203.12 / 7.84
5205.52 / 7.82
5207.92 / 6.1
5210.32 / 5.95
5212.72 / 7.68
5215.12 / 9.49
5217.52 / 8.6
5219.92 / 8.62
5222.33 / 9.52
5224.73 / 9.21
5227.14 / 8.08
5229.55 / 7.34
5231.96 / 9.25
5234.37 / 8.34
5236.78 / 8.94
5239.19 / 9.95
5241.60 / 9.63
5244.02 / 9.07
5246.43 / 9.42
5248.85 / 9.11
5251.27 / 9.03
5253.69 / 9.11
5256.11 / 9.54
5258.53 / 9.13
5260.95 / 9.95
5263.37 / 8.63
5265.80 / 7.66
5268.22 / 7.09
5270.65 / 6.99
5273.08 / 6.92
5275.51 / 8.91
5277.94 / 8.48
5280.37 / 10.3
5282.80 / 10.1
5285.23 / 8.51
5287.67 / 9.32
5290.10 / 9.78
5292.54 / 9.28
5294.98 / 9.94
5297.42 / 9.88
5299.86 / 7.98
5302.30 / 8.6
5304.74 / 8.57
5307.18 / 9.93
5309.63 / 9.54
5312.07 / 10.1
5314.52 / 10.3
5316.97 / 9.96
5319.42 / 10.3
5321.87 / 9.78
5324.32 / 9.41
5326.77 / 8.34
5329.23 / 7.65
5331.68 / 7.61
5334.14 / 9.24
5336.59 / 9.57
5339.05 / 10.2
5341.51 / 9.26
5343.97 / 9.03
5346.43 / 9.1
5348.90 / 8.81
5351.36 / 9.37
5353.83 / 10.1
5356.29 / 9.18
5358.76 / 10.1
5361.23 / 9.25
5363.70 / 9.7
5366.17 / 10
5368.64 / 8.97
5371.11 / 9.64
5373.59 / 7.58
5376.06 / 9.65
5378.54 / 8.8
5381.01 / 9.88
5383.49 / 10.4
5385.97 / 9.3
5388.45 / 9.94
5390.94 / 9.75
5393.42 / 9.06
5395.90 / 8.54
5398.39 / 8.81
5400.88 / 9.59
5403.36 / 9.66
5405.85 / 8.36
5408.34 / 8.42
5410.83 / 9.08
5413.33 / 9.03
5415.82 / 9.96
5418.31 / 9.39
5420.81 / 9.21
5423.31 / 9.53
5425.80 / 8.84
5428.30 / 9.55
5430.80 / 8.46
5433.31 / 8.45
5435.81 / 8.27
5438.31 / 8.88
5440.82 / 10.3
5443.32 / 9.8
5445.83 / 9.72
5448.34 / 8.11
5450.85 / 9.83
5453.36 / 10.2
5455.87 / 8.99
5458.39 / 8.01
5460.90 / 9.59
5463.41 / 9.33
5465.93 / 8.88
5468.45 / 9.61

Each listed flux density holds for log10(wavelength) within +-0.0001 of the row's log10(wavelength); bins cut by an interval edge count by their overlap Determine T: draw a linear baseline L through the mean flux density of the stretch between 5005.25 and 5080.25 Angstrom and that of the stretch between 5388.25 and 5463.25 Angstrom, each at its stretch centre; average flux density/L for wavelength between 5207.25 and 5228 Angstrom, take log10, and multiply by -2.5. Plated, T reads 0.07 mag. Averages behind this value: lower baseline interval 8.38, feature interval 8.19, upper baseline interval 9.17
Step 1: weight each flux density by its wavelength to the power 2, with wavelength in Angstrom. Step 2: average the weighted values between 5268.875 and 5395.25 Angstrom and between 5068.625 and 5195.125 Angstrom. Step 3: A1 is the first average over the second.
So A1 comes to 1.3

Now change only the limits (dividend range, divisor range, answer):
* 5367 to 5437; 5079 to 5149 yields 1.26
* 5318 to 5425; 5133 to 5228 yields 1.35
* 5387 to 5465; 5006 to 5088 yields 1.27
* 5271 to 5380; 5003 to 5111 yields 1.23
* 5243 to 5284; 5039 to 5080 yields 1.12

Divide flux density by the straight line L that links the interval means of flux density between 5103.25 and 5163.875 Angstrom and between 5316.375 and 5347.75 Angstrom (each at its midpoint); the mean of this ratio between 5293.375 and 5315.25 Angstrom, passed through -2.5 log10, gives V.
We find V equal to -0.047 mag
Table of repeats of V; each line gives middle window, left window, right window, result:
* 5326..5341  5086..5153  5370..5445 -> 0.015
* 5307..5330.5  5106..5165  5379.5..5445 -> -0.081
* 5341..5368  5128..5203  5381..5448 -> -0.083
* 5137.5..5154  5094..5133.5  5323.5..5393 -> 0.059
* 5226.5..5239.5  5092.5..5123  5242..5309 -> 0.023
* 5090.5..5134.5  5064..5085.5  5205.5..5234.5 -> 0.013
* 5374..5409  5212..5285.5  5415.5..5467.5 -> -0.021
